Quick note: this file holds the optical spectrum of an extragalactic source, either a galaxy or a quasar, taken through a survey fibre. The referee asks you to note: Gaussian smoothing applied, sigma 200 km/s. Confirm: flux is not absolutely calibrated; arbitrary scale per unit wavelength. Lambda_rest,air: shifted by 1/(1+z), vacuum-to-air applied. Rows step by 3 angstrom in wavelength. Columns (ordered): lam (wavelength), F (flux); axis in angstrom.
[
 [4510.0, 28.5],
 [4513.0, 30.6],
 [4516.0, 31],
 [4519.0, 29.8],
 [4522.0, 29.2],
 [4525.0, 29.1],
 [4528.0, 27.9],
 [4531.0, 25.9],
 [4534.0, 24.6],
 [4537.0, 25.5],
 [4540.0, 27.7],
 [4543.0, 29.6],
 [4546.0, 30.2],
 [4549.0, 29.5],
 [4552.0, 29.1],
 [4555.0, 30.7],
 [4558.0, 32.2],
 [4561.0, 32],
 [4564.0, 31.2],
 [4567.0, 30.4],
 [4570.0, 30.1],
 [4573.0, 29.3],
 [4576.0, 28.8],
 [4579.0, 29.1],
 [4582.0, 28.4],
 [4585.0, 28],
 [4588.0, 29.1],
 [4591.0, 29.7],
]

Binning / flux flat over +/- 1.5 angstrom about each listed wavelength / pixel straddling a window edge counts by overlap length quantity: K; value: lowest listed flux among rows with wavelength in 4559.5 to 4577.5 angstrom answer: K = 28.8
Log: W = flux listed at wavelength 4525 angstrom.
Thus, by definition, 29.1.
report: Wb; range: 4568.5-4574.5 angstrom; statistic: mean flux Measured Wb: 29.7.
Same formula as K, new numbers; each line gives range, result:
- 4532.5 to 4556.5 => 24.6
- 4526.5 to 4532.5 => 25.9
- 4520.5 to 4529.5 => 27.9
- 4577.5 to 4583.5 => 28.4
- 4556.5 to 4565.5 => 31.2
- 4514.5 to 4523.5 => 29.2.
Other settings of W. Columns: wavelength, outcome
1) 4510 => 28.5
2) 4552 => 29.1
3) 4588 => 29.1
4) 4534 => 24.6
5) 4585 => 28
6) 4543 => 29.6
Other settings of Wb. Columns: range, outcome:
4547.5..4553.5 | 29.3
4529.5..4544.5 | 26.7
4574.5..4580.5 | 29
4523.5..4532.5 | 27.6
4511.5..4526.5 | 29.9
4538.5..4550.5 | 29.2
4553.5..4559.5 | 31.4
